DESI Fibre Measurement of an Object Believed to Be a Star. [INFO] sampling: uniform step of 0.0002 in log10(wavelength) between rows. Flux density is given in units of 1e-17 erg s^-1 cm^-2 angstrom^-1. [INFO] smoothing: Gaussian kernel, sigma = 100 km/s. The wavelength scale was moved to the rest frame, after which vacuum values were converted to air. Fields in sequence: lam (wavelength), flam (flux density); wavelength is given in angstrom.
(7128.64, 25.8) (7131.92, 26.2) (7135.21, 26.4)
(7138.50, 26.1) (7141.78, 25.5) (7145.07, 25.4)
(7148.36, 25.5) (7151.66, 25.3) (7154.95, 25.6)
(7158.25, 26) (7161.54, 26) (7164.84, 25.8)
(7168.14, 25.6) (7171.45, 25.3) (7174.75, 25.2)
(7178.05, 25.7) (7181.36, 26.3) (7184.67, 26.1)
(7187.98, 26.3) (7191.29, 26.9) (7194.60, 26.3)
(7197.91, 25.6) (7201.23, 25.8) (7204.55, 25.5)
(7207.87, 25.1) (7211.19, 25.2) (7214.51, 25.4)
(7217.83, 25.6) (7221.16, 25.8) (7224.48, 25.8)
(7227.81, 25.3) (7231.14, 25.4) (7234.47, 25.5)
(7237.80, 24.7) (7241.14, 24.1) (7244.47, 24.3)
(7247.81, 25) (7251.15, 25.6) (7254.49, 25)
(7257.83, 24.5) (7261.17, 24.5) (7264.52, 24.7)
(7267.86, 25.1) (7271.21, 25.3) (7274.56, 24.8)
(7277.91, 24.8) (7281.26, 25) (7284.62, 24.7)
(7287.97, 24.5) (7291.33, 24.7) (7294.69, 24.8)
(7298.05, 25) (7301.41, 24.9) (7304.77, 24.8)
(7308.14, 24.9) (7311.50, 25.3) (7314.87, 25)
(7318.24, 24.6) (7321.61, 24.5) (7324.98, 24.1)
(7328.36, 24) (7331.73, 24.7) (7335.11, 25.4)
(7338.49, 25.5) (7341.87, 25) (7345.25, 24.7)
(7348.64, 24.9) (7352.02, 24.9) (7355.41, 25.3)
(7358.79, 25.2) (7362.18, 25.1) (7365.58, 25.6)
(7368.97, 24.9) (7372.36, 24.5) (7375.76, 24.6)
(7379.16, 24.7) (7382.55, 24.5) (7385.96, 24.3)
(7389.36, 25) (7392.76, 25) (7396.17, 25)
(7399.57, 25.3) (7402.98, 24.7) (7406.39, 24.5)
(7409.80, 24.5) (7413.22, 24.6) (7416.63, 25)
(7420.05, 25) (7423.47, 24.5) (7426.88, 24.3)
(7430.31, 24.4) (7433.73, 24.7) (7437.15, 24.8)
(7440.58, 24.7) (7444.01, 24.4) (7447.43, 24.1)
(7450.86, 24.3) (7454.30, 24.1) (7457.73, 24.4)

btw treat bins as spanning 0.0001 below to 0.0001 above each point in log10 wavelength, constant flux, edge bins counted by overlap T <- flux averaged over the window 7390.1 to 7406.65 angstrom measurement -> 24.9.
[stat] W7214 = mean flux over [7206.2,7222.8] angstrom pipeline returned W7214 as 25.4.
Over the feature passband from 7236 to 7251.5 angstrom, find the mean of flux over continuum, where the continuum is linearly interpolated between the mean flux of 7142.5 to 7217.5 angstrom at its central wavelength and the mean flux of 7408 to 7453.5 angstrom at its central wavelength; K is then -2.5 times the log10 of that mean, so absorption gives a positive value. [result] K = 0.03 mag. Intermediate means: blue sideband 25.7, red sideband 24.5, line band 24.7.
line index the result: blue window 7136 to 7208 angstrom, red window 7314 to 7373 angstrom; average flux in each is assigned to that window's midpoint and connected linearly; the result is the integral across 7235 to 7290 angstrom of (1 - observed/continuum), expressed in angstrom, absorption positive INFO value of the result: 1.1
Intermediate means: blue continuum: 25.8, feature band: 24.8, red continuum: 24.9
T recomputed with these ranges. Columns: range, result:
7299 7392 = 24.9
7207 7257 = 25.2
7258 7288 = 24.8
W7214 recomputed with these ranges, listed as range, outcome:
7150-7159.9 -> 25.6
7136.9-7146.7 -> 25.7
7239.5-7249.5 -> 24.5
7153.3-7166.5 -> 25.9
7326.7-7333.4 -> 24.4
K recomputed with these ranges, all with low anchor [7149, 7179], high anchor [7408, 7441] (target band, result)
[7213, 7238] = 0.00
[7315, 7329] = 0.03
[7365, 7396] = 0.00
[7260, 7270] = 0.02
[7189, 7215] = -0.01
